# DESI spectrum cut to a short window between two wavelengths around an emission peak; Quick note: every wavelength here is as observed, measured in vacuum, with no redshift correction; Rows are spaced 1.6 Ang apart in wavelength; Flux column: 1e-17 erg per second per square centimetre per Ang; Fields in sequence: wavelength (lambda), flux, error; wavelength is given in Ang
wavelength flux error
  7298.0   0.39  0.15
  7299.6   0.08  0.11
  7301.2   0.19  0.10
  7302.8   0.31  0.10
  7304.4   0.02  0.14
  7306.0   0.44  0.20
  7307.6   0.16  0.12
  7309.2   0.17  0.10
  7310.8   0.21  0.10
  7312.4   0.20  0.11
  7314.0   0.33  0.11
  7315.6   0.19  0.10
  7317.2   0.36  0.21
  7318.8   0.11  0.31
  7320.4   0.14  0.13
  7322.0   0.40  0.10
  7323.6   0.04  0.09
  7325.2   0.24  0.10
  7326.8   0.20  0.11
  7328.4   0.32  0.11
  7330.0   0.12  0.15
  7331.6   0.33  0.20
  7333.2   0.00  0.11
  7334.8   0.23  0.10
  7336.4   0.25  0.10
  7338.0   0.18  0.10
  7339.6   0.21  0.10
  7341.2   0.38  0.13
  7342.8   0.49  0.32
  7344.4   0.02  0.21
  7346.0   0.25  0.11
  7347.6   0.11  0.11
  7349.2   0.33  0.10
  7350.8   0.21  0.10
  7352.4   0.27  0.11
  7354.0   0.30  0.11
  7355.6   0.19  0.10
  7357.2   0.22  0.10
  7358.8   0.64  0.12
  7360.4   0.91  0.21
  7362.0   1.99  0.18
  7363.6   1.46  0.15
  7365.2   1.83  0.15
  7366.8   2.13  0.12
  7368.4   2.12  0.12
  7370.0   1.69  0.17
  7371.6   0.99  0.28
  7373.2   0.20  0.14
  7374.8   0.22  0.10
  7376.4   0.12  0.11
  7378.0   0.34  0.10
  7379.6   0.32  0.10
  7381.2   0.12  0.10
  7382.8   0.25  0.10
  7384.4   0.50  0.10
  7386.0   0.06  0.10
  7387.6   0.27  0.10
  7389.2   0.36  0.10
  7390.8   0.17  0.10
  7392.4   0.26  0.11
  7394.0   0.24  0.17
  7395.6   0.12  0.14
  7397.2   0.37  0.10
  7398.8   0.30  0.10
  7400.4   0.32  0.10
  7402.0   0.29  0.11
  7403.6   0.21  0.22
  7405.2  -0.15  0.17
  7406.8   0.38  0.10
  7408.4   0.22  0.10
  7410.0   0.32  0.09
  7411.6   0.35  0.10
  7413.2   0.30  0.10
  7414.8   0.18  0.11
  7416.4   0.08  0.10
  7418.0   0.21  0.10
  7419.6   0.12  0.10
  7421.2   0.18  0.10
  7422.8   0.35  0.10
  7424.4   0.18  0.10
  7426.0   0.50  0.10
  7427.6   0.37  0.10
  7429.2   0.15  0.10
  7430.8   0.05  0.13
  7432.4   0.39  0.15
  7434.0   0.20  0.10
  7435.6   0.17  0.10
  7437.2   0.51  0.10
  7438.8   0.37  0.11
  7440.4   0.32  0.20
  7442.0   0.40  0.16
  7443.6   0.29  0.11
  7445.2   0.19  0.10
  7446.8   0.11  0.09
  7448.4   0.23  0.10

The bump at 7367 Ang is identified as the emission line [O II] 3727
